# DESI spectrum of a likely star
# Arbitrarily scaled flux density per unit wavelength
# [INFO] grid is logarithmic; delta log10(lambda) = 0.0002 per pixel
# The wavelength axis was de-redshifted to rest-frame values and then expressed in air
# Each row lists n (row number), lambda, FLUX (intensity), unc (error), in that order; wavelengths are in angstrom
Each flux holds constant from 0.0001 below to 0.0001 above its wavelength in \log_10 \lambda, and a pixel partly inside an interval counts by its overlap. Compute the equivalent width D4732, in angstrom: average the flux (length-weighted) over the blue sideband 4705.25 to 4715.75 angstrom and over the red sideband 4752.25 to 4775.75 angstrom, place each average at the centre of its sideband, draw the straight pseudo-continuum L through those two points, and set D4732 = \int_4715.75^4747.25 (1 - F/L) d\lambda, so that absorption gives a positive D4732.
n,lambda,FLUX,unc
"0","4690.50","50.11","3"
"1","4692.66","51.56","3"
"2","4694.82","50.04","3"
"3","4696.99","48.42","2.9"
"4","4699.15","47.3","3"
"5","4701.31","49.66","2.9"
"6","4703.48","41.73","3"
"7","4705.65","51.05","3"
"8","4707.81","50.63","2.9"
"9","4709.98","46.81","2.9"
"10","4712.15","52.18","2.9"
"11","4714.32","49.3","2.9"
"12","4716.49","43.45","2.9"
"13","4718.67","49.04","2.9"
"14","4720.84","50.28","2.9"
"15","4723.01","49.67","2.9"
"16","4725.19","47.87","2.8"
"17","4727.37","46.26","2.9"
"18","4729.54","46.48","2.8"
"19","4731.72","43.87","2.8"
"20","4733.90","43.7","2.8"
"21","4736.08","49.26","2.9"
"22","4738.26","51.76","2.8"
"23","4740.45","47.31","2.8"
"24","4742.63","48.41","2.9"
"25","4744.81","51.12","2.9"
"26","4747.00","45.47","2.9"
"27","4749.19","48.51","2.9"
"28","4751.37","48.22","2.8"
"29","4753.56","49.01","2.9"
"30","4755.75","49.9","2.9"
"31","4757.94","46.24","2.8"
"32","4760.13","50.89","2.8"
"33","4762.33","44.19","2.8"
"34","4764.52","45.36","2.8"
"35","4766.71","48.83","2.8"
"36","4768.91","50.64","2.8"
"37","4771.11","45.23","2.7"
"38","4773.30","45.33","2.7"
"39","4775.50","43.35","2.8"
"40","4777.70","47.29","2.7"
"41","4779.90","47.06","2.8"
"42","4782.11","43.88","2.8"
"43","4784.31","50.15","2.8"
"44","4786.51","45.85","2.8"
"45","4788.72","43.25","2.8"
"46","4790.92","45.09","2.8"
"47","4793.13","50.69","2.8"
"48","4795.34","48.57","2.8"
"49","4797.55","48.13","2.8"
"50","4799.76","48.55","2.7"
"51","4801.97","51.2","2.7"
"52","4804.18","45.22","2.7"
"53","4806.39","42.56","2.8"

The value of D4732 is 0.7 angstrom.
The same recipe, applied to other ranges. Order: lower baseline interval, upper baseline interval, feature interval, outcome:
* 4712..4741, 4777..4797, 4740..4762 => -0.46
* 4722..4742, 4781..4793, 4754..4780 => -0.31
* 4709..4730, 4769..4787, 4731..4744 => 0.01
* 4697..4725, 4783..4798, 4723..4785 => 0.59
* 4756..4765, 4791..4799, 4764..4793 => 0.85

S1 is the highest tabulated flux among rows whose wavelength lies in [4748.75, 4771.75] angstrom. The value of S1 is 50.89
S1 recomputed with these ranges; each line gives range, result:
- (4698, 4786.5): 52.18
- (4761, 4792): 50.64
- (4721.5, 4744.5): 51.76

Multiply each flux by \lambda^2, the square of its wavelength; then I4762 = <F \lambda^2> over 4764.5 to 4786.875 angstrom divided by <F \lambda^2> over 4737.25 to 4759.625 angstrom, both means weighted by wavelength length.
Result 0.97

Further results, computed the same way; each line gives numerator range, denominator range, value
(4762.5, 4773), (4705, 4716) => 0.97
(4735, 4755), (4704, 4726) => 1.01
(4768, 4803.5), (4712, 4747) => 1.01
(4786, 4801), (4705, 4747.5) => 1.01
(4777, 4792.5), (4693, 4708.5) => 0.99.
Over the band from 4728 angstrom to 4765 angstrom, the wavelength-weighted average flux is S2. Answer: 47.7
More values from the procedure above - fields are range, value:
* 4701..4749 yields 47.9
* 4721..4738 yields 47.2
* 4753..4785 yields 47.1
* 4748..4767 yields 47.9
